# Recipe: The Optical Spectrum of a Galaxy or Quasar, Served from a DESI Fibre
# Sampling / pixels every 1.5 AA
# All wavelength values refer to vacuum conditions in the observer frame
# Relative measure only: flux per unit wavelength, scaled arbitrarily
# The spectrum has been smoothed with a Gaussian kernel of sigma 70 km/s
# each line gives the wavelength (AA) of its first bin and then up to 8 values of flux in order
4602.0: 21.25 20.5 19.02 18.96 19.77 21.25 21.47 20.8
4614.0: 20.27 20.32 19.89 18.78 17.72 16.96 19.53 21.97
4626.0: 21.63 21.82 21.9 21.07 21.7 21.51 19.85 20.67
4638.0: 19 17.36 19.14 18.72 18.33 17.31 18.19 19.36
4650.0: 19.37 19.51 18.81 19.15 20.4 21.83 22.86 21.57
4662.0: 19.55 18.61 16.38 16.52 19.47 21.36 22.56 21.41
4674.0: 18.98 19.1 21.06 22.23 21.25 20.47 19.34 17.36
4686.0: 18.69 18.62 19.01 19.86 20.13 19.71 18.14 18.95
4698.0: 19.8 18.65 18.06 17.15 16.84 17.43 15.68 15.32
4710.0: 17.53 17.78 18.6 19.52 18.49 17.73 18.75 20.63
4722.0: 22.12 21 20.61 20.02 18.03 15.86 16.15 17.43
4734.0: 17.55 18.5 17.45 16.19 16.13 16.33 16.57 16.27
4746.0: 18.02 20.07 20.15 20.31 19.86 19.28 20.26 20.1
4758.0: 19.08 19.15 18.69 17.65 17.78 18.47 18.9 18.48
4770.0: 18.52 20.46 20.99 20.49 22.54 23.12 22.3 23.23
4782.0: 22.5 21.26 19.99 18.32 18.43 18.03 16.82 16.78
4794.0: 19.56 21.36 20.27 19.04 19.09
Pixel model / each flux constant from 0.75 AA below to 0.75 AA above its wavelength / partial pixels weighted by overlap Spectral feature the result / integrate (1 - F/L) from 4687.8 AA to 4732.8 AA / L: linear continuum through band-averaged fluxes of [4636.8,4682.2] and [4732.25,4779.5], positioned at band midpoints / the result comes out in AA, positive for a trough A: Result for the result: 1.8 AA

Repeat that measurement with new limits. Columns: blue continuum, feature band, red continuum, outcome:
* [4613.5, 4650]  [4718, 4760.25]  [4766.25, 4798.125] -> 2.9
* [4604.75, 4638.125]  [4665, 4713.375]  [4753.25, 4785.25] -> 3.1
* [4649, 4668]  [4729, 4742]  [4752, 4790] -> 1.9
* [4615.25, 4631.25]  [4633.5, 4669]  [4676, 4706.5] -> 0.8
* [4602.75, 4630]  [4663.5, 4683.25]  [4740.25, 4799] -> -0.1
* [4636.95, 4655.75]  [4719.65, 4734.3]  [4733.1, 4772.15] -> -0.4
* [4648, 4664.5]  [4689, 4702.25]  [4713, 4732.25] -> 0.2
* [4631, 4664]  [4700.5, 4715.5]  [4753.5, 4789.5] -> 1.8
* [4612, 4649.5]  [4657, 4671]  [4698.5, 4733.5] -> -0.5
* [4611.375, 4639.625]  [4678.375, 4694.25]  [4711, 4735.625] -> -0.2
